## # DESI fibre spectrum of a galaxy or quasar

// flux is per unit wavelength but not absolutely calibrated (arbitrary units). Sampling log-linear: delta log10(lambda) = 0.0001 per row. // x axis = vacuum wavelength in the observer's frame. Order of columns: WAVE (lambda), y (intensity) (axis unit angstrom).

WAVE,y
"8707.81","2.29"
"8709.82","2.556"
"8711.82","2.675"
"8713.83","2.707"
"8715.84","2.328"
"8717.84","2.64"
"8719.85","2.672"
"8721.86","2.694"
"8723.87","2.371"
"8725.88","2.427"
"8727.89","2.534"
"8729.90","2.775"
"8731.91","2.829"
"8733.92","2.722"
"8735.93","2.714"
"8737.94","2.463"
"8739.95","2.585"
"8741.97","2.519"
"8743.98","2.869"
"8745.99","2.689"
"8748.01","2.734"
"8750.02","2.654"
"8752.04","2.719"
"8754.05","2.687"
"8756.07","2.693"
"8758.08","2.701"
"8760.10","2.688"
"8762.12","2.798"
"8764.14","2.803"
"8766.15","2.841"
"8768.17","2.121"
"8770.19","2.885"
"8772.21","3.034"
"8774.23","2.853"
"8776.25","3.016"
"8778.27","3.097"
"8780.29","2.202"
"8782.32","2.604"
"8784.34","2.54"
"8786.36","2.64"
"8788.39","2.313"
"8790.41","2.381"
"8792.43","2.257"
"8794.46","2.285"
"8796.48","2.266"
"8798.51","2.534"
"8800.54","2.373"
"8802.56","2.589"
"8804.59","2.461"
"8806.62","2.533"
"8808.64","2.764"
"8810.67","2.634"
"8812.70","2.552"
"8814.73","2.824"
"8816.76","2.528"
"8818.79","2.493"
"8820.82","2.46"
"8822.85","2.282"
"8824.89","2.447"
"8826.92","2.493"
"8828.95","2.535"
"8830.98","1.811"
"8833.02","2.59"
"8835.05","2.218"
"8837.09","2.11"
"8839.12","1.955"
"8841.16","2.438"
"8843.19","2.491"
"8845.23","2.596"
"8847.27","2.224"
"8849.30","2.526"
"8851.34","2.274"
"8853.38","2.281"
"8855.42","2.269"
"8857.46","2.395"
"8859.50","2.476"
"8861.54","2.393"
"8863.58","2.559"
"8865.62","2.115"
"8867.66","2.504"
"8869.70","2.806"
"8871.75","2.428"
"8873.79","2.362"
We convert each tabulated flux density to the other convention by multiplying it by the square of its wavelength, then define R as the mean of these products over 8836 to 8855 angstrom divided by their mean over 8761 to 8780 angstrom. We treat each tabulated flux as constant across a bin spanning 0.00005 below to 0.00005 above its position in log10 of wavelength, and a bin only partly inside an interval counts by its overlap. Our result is 0.8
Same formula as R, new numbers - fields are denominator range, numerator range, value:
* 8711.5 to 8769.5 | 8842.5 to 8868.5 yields 0.93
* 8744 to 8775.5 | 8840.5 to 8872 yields 0.91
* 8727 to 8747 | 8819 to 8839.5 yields 0.88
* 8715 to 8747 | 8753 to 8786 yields 1.05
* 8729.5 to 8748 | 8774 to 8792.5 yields 0.98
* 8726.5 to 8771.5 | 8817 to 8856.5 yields 0.89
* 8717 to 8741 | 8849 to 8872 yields 0.95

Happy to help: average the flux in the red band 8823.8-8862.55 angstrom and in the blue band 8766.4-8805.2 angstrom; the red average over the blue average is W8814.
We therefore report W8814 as 0.92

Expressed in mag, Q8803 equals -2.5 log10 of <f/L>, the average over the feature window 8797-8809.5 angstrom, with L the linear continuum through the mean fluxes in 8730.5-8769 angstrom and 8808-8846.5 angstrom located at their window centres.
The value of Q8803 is -0.010 mag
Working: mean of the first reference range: 2.68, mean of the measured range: 2.53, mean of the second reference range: 2.43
